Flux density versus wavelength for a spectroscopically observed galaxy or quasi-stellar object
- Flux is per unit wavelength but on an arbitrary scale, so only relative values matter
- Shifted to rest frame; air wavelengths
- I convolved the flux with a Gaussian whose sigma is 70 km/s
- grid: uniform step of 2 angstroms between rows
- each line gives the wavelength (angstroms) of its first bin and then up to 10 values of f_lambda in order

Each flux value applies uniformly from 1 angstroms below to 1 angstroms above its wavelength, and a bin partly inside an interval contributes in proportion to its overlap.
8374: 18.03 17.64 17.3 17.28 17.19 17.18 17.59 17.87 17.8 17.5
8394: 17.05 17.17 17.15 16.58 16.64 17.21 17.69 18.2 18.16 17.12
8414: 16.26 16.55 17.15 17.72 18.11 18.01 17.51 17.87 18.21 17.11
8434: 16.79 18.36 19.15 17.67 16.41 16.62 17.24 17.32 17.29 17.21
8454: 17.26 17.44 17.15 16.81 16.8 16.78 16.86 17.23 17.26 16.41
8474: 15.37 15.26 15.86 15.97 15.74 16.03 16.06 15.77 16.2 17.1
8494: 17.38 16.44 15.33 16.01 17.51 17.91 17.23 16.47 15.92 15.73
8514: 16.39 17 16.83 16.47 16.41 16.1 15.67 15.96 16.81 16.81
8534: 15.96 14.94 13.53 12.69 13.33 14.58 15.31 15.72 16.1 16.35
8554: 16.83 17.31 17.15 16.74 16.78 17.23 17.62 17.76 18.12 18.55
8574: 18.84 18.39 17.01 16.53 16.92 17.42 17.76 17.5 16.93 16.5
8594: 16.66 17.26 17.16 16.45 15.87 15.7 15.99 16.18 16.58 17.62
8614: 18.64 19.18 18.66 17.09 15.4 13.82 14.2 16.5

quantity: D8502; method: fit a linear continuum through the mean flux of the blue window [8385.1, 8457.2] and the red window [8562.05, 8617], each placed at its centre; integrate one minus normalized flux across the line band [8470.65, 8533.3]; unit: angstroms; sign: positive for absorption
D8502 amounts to 3.7 angstroms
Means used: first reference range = 17.4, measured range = 16.3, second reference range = 17.3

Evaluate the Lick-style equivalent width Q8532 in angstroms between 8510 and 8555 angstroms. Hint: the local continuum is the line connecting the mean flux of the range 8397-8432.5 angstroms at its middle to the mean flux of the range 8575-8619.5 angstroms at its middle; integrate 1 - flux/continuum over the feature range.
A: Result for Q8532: 4.0 angstroms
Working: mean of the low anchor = 17.4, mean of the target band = 15.7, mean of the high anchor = 17.1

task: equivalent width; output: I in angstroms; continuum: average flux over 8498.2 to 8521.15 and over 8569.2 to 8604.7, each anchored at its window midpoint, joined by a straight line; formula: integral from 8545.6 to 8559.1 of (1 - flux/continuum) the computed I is 0.40 angstroms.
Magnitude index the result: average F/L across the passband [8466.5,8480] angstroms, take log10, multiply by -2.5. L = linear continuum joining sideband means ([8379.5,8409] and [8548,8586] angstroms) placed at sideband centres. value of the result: 0.07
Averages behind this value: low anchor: 17.3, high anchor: 17.3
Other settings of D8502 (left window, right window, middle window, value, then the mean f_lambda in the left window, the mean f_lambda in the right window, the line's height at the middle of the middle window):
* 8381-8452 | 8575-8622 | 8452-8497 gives 2.04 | 17.4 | 17.1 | 17.3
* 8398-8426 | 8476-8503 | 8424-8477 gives -1.13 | 17.3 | 16.2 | 16.8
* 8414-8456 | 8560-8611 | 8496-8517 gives 0.90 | 17.4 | 17.1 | 17.3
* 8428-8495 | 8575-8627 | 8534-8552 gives 2.28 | 16.9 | 16.8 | 16.8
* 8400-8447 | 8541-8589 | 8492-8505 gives 0.28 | 17.4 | 16.9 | 17.2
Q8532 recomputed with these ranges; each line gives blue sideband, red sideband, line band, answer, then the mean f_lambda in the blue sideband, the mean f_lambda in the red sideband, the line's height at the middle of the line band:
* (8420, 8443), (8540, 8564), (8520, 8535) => 0.0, 17.7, 15.9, 16.3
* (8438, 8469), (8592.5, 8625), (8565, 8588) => -1.2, 17.1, 16.8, 16.8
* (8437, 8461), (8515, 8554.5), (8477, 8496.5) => 0.4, 17.3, 15.7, 16.6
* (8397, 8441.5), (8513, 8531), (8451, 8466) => 0.0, 17.5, 16.4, 17.1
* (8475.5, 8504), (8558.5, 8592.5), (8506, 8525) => 0.2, 16.3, 17.5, 16.6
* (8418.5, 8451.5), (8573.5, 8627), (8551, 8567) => 0.0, 17.6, 16.9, 17.1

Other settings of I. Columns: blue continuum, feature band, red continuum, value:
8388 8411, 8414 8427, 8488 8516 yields -0.1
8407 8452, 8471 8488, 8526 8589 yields 1.3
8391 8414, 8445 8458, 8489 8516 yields -0.3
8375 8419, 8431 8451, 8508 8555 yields -0.7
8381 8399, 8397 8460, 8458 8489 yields -1.8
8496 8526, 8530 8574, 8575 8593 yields 1.7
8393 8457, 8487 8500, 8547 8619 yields 0.7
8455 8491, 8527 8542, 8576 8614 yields 1.4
